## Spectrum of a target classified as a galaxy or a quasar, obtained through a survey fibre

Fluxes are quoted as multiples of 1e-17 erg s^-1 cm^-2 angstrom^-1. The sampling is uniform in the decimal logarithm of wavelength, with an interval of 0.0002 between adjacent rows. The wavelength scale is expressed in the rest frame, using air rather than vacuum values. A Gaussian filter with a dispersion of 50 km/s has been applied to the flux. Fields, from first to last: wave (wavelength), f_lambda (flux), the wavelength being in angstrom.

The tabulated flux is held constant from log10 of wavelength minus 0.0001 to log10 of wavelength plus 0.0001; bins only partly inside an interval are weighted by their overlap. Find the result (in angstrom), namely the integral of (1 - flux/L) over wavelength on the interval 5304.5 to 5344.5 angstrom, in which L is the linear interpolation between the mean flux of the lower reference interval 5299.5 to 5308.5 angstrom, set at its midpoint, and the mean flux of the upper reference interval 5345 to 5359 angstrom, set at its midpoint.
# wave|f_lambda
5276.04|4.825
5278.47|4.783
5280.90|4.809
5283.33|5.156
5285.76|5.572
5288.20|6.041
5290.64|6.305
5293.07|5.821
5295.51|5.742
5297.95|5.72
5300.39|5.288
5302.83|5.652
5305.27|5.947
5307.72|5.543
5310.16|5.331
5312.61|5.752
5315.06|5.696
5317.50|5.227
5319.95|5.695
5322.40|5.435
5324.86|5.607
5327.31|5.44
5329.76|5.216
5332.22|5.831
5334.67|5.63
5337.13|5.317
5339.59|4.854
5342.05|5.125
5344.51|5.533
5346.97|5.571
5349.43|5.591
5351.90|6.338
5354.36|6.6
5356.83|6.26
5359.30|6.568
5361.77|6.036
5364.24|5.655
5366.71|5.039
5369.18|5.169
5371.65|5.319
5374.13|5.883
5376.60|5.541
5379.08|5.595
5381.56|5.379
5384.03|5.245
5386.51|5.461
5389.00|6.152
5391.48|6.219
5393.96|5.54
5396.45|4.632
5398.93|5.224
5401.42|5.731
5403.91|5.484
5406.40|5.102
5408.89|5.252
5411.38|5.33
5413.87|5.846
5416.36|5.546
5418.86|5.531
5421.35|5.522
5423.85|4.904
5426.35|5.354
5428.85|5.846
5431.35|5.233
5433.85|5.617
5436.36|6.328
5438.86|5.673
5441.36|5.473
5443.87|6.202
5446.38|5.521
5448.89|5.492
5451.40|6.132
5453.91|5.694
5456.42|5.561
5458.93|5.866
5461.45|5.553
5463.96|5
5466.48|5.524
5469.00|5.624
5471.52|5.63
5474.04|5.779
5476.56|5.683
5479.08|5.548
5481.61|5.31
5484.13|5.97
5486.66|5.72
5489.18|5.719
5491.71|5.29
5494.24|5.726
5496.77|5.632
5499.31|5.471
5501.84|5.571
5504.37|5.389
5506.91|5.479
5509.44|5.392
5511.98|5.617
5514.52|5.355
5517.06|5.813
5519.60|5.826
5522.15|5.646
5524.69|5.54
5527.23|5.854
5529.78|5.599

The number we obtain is 2.32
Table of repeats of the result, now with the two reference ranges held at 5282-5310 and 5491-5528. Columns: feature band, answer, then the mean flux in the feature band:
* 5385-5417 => 0.8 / 5.5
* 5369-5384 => 0.4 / 5.49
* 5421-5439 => 0.2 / 5.55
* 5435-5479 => -0.7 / 5.69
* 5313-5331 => 0.6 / 5.49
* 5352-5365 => -1.4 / 6.25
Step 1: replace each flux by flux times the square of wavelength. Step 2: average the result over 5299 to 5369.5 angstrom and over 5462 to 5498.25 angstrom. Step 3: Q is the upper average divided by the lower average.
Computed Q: 1.05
